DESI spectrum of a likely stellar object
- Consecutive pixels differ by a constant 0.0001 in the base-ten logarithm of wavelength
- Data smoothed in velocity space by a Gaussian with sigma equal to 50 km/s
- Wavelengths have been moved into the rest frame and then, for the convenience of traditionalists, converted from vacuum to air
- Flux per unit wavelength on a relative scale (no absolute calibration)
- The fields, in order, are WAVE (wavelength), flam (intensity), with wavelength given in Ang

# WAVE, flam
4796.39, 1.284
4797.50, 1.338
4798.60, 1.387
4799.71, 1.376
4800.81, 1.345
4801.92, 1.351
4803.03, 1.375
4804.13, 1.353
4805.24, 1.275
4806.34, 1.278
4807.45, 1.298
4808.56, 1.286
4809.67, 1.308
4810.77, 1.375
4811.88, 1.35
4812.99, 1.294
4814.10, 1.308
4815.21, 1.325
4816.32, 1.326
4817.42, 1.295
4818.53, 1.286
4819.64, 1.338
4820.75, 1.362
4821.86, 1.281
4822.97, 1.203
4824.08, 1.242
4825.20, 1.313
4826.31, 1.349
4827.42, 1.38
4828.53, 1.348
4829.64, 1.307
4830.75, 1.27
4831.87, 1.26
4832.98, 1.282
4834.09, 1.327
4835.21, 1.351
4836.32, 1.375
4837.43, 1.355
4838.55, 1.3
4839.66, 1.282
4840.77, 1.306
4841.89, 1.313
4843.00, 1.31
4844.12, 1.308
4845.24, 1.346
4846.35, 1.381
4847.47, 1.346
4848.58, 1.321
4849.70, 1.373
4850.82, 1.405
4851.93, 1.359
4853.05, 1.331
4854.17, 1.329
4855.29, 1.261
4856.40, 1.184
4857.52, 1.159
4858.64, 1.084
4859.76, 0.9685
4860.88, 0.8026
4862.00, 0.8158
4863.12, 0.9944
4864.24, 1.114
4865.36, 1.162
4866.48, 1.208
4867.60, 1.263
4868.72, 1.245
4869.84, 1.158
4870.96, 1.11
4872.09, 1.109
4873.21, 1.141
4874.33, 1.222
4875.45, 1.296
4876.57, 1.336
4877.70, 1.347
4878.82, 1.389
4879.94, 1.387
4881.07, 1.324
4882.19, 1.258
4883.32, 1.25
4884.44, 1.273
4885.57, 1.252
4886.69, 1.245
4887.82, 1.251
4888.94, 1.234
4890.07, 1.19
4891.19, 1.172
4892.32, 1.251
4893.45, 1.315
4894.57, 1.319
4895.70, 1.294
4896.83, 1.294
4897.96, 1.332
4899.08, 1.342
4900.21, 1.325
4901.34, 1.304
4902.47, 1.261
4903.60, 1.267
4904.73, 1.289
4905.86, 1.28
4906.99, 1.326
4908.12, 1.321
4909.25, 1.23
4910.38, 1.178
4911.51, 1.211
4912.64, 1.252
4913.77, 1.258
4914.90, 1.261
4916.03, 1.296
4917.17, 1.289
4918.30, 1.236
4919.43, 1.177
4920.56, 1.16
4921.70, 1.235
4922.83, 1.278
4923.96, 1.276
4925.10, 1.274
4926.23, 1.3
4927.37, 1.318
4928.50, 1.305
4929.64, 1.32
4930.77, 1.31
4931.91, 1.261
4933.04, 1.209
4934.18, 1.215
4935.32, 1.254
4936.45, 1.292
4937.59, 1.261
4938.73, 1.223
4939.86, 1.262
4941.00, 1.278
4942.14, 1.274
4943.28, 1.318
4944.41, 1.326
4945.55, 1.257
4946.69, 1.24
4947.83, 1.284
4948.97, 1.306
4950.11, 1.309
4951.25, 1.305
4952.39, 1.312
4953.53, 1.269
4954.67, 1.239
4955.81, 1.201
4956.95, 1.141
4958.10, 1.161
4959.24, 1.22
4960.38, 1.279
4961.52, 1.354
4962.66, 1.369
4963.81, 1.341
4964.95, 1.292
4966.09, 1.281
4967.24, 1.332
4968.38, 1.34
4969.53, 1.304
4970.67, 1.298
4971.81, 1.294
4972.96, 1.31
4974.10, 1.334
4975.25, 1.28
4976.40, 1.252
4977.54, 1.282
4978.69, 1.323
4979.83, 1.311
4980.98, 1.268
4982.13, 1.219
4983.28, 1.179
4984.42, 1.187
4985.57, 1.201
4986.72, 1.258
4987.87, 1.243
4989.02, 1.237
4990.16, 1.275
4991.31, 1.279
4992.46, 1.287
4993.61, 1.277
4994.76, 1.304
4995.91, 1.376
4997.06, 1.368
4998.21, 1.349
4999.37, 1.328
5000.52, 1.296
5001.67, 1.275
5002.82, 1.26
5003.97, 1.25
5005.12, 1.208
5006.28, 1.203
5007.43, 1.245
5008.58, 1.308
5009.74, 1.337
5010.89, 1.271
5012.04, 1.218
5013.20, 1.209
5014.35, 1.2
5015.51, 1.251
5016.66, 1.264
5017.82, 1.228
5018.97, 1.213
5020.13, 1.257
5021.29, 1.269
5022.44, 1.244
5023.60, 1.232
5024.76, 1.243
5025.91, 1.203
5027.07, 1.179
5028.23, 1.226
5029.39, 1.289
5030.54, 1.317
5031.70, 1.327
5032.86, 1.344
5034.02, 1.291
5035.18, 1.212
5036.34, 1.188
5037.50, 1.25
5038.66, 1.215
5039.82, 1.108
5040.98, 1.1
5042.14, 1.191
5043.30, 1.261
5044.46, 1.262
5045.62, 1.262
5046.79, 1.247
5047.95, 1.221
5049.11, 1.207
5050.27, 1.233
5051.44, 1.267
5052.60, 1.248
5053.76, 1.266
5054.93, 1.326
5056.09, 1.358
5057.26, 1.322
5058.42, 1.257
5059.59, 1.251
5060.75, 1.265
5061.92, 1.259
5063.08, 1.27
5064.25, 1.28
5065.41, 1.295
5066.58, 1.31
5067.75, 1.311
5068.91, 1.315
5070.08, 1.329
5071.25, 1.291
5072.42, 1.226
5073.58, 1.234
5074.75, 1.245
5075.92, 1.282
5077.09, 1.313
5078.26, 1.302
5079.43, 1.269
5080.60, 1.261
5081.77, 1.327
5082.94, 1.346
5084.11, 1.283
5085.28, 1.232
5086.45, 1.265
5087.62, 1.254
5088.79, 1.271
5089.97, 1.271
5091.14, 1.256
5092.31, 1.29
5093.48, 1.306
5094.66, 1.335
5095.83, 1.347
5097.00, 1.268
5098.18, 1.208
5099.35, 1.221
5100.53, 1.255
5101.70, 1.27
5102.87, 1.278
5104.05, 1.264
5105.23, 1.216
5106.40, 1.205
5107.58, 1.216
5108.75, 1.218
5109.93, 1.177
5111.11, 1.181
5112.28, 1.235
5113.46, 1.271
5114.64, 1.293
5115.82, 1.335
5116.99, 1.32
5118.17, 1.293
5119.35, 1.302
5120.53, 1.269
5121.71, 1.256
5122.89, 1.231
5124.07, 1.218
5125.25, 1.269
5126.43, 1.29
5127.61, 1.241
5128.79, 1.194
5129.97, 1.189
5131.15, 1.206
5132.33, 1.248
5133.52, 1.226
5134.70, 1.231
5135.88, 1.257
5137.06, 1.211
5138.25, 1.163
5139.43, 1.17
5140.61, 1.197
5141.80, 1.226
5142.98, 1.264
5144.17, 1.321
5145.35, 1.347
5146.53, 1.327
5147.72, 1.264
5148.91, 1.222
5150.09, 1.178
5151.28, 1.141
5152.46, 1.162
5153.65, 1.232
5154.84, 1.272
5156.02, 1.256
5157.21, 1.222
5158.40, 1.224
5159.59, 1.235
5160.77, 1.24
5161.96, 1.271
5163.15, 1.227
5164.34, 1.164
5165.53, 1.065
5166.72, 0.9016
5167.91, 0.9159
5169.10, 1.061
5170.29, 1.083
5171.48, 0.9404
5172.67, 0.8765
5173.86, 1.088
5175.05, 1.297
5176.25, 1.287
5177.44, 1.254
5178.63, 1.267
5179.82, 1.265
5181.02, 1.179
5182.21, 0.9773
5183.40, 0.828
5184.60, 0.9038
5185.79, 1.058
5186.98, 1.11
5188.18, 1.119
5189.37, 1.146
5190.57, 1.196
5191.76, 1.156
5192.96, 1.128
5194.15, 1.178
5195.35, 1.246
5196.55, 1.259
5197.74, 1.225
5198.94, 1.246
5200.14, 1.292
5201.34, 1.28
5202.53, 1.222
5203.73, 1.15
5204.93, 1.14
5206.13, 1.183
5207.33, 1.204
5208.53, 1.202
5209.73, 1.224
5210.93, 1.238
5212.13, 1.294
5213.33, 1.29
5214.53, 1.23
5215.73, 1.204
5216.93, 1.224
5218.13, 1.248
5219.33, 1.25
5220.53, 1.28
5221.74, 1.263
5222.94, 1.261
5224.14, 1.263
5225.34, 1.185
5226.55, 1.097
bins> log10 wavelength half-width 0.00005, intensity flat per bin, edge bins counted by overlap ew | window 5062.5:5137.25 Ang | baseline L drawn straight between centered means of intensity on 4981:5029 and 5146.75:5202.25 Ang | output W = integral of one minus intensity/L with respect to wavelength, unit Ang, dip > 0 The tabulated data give -3.98 Ang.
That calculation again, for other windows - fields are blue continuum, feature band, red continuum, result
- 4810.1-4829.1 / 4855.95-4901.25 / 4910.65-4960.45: 2.7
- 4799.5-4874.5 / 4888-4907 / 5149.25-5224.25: -0.4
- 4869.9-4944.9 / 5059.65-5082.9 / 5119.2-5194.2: -1.5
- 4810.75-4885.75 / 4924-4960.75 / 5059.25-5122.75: 0.0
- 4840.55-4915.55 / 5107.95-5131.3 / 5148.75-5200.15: -1.7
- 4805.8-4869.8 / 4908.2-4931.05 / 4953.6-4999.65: 0.3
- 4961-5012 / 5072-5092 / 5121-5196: -0.8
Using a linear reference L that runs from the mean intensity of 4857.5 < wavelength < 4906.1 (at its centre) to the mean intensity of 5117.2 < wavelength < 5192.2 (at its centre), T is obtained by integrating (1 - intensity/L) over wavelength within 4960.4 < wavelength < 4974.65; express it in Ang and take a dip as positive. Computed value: -1.3 Ang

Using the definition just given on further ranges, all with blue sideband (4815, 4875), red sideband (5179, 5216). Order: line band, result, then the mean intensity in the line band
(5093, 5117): -1.3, 1.26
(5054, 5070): -1.2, 1.29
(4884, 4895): -0.1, 1.25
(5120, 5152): -1.3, 1.24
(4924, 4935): -0.4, 1.28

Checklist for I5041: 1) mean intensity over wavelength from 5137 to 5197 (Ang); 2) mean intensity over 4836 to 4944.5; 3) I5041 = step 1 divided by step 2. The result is 0.93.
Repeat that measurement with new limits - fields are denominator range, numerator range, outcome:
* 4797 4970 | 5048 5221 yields 0.96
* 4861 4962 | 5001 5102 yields 1.01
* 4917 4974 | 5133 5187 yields 0.91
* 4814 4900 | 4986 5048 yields 0.99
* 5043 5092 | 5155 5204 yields 0.90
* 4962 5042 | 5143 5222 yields 0.93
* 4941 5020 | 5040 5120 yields 0.99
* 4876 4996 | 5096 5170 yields 0.96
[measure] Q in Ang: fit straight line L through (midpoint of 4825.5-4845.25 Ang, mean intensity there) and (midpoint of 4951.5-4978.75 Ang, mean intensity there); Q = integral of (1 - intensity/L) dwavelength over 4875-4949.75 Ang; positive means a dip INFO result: 1.32 Ang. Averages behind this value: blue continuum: 1.32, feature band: 1.27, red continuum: 1.28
